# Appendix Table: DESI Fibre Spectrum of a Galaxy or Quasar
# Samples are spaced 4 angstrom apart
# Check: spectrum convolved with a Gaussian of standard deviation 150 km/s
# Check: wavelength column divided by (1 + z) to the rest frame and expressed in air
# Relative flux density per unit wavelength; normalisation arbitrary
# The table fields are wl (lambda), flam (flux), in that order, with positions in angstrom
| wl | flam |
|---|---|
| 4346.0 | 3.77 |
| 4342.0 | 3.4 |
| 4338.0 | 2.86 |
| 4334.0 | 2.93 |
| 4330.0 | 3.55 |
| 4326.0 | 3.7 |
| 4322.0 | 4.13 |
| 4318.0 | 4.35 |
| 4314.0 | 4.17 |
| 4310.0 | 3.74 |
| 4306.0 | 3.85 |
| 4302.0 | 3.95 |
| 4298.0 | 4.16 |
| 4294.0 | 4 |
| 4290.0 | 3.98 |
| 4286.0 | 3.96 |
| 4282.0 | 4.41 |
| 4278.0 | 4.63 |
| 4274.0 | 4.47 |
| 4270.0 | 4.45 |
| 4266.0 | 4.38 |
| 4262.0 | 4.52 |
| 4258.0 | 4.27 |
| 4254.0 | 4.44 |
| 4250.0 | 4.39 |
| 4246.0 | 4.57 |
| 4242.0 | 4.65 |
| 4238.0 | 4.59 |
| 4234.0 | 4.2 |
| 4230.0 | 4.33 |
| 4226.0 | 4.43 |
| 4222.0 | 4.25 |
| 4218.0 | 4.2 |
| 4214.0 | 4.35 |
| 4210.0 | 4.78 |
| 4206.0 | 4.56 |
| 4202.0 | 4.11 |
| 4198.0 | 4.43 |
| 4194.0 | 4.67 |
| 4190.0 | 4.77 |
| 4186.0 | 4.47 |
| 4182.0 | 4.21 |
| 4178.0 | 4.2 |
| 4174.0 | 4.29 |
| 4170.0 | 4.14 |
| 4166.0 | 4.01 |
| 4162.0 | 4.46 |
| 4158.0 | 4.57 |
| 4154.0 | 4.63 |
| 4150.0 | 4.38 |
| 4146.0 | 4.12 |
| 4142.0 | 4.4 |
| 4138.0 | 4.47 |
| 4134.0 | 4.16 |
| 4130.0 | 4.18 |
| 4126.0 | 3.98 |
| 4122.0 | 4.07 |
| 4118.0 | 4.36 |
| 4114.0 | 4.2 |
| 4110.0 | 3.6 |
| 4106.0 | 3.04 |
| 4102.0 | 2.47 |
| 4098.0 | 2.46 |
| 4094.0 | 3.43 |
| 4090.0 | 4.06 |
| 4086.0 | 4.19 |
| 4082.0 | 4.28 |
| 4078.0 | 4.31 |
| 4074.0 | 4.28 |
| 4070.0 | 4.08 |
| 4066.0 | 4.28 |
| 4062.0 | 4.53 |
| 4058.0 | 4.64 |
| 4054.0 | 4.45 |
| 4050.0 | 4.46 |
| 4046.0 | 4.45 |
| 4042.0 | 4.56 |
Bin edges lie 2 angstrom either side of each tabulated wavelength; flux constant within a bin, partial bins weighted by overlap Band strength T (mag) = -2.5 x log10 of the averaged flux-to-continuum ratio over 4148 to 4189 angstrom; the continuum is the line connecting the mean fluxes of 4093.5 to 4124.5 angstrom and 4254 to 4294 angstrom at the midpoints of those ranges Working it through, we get -0.153 mag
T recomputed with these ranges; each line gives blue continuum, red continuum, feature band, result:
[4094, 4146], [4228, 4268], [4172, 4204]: -0.068 mag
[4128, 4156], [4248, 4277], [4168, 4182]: 0.038 mag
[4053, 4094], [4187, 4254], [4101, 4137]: 0.129 mag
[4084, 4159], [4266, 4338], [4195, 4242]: -0.113 mag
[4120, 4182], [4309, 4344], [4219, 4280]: -0.135 mag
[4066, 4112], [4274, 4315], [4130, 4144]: -0.145 mag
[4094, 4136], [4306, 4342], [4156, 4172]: -0.177 mag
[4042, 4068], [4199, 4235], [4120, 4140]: 0.063 mag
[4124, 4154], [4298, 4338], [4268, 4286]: -0.139 mag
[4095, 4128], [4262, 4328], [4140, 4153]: -0.187 mag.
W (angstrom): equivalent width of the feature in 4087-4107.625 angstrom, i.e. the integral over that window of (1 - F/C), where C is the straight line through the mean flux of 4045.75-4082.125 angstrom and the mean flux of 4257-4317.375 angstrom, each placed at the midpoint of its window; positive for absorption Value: 5.7 angstrom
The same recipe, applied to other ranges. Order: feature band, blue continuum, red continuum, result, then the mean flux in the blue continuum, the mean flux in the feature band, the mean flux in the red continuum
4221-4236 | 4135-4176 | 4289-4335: -0.6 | 4.34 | 4.31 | 3.89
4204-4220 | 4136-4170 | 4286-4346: -1.2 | 4.37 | 4.47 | 3.78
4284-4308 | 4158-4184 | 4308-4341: -1.3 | 4.25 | 3.98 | 3.67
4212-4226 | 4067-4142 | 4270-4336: -1.2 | 3.89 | 4.29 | 4.01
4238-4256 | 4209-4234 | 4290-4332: -1.2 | 4.36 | 4.52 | 3.96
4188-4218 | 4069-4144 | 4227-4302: -2.4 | 3.89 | 4.5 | 4.35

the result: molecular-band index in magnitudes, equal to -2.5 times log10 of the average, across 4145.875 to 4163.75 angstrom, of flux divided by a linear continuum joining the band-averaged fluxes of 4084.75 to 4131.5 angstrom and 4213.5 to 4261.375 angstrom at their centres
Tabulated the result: -0.14 mag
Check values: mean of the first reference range 3.66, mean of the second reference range 4.39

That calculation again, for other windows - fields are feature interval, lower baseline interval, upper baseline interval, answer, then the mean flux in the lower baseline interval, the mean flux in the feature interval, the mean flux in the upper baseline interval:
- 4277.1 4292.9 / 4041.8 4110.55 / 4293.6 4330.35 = -0.06 mag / 3.97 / 4.2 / 3.98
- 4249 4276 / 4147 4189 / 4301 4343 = -0.12 mag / 4.34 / 4.42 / 3.69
